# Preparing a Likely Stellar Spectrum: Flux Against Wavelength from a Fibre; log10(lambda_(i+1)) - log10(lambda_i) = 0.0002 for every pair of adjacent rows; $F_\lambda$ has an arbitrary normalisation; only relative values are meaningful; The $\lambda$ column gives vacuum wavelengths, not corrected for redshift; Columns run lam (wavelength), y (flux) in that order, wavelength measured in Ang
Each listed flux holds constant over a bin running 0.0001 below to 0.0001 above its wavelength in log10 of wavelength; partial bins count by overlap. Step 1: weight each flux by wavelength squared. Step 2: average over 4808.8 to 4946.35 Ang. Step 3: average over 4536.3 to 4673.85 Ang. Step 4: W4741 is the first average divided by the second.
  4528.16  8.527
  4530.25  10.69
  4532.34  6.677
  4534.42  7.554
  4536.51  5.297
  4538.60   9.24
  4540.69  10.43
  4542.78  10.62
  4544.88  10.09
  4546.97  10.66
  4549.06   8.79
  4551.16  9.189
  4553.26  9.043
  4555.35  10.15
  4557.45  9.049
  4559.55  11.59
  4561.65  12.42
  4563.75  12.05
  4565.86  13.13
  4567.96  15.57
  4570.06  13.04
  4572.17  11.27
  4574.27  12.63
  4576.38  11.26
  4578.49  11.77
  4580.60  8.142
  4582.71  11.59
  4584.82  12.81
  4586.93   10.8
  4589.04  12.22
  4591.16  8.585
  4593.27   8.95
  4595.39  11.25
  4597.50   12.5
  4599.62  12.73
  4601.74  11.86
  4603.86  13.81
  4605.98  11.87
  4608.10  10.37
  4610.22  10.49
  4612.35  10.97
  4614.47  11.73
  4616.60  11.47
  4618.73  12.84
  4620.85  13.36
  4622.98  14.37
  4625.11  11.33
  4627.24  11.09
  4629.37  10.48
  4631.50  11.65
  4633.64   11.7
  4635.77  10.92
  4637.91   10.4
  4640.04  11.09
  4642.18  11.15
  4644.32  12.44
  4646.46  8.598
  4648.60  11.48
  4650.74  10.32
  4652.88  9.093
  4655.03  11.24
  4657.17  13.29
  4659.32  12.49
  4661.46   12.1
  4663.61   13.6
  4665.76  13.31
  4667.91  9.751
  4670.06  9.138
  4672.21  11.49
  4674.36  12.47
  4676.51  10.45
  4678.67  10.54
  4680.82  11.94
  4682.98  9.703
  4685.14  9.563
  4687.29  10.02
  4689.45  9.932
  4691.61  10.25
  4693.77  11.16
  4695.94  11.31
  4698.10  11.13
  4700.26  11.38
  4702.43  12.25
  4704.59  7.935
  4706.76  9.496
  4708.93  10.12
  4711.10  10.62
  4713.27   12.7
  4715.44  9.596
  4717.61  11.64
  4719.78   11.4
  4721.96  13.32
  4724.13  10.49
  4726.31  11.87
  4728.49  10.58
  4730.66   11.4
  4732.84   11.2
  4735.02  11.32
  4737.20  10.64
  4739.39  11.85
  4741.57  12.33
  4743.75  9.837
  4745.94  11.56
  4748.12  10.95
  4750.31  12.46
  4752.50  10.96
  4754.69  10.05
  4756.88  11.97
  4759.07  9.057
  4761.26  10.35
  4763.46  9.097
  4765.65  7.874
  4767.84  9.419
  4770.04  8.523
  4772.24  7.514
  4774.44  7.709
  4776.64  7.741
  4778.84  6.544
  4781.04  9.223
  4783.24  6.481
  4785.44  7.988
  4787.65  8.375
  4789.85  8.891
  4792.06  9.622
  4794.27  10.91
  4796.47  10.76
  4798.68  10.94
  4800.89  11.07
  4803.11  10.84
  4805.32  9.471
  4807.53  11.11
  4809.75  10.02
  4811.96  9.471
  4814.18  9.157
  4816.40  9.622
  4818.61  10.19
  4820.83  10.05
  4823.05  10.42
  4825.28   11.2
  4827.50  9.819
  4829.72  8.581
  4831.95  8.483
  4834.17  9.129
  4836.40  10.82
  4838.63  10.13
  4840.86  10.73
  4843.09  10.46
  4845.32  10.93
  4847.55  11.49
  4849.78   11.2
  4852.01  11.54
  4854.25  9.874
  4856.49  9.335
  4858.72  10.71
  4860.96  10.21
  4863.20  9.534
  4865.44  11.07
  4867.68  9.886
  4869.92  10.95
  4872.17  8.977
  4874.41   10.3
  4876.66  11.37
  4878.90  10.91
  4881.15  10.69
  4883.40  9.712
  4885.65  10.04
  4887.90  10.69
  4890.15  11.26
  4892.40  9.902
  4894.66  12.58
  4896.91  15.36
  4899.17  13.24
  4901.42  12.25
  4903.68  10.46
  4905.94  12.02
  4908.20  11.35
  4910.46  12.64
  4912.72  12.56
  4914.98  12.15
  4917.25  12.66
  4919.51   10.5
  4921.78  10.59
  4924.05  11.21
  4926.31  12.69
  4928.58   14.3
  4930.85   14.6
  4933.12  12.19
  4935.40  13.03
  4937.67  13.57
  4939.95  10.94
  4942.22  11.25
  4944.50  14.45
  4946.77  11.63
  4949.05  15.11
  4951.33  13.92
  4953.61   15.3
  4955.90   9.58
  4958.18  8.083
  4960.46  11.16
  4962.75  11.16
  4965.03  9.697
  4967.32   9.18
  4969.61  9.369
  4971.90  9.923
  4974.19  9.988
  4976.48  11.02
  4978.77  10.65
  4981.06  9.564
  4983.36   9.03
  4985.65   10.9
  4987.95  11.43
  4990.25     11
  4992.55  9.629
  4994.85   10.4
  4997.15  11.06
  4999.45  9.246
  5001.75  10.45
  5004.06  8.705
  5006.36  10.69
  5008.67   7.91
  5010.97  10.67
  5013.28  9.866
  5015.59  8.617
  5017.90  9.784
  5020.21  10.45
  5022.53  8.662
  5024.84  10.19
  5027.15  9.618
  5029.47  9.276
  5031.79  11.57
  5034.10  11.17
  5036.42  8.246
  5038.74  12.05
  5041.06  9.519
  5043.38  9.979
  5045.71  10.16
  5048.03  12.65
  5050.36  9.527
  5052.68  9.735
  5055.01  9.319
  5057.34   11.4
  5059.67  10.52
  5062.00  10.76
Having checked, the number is 1.11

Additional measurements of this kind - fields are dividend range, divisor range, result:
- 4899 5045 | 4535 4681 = 1.14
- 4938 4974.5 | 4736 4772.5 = 1.20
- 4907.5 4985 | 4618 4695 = 1.17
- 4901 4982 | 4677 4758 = 1.17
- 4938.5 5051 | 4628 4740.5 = 1.08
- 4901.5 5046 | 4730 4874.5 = 1.17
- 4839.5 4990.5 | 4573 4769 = 1.13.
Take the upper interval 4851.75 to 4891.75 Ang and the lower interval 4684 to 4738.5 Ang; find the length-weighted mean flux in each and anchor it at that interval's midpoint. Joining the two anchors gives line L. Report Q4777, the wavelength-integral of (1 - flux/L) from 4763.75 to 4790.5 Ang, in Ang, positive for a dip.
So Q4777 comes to 6.6 Ang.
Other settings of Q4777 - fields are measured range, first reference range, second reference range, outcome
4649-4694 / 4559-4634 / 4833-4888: 1.4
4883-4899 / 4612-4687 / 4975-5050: -1.6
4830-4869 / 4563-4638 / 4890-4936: 6.0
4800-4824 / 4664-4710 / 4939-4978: 1.8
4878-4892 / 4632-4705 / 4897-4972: 1.5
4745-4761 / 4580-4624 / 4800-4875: -0.4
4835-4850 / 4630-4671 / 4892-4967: 1.4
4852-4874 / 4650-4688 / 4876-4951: 3.2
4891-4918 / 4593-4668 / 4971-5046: -4.6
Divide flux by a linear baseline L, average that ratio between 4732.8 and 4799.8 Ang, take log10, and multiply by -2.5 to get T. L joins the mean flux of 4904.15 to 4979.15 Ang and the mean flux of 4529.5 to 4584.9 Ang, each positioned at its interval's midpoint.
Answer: 0.15 mag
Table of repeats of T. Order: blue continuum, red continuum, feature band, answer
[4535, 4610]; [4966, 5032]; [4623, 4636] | -0.06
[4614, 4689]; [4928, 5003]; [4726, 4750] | 0.00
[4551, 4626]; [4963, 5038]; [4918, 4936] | -0.20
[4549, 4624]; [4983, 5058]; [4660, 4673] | -0.03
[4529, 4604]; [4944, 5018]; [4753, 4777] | 0.17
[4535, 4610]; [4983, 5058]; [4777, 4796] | 0.23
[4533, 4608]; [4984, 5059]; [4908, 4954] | -0.23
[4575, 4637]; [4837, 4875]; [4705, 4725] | 0.01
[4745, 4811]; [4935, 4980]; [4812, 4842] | 0.02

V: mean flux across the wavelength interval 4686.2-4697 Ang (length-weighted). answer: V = 10.5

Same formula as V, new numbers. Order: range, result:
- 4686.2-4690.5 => 9.99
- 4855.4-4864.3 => 9.95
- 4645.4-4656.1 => 10.1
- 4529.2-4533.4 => 8.68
